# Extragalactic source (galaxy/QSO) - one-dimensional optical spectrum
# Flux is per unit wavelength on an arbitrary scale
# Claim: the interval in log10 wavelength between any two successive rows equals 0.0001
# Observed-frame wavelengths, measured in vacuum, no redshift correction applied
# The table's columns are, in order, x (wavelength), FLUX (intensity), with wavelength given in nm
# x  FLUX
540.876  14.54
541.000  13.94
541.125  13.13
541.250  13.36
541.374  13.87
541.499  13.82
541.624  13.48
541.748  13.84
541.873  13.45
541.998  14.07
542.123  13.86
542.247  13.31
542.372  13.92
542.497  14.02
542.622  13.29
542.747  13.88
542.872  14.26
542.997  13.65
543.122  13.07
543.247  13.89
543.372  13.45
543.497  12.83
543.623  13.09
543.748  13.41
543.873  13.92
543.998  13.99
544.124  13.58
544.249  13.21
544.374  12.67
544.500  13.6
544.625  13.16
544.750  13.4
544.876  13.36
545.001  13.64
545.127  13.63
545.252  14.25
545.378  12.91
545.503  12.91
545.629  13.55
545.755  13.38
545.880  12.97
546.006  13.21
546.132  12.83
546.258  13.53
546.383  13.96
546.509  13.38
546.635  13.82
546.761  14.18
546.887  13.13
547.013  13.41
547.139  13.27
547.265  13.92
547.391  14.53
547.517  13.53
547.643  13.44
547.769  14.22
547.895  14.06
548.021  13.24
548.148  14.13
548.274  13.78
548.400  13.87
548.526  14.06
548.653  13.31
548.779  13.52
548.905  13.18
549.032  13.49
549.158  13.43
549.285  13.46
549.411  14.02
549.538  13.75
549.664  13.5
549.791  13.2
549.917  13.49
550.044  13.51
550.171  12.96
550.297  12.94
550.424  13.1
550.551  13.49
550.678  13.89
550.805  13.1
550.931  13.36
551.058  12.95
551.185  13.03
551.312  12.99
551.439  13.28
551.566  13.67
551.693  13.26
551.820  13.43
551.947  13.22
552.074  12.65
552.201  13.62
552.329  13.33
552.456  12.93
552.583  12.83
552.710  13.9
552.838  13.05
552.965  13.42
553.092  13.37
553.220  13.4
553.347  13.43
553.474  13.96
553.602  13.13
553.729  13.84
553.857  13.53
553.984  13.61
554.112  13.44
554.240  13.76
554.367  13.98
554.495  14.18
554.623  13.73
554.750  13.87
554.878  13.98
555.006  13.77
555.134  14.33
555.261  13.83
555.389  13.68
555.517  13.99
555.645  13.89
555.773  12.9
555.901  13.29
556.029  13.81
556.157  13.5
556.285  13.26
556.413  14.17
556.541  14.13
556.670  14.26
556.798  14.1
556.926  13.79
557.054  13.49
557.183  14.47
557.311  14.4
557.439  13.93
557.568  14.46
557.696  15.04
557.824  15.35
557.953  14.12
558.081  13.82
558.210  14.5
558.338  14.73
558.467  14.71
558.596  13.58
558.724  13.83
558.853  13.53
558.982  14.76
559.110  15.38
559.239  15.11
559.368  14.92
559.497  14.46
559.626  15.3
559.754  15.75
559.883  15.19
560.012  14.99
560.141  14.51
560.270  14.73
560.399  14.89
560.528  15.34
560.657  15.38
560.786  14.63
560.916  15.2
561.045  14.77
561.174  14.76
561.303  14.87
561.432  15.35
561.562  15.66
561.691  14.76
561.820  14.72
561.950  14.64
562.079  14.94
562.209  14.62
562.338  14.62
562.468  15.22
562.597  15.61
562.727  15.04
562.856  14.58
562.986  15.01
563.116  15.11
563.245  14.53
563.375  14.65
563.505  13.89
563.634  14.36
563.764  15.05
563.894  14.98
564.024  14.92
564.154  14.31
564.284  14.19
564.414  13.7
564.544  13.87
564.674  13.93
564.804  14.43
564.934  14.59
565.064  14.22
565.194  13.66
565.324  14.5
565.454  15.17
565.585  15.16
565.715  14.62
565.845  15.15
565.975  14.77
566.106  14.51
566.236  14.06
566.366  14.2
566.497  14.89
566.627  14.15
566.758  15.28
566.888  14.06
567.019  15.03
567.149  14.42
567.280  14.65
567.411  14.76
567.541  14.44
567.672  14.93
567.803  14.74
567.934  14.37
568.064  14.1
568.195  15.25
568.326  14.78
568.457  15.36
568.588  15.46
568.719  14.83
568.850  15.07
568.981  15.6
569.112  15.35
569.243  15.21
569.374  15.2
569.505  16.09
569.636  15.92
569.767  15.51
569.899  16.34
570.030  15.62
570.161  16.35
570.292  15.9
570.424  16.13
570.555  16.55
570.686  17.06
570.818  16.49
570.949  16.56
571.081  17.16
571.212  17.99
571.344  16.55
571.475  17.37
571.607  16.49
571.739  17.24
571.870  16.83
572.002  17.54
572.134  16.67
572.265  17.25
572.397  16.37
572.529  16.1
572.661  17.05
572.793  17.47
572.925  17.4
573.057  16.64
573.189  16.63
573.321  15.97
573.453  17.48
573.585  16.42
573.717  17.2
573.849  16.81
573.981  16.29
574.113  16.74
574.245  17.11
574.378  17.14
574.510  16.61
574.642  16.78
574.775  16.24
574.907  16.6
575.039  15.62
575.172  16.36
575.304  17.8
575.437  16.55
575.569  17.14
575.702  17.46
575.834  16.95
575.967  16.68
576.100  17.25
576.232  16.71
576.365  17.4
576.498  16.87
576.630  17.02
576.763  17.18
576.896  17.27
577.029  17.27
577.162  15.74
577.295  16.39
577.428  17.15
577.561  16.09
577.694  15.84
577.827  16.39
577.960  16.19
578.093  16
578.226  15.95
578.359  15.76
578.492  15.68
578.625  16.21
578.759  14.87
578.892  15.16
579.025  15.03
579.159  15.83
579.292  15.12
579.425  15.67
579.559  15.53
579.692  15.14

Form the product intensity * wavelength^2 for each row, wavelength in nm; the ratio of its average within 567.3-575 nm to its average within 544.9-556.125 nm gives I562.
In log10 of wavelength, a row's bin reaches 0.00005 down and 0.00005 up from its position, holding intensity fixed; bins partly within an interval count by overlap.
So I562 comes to 1.29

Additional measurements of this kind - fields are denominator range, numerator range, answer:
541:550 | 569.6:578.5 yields 1.36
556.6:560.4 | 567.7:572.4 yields 1.15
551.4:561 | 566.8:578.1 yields 1.23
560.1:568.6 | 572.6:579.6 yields 1.17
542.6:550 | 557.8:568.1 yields 1.15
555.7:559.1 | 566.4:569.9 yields 1.11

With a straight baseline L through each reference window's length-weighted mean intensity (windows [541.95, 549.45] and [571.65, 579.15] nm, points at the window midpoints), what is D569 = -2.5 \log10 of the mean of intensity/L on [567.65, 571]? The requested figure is 0.03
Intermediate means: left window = 13.6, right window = 16.6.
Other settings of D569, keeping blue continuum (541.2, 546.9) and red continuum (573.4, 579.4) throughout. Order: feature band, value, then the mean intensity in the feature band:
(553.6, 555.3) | 0.05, 13.8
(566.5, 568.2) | 0.07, 14.6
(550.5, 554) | 0.07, 13.3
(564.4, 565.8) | 0.08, 14.4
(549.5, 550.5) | 0.06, 13.3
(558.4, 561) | 0.01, 14.8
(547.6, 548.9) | 0.01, 13.7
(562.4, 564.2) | 0.03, 14.8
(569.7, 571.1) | -0.02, 16.3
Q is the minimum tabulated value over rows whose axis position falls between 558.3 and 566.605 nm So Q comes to 13.53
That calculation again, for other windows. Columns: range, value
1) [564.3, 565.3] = 13.66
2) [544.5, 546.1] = 12.91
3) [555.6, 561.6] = 12.9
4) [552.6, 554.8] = 13.05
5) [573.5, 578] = 15.62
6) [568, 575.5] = 14.1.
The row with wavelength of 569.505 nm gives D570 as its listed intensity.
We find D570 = 16.09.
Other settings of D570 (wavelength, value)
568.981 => 15.6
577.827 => 16.39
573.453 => 17.48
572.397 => 16.37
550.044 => 13.51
